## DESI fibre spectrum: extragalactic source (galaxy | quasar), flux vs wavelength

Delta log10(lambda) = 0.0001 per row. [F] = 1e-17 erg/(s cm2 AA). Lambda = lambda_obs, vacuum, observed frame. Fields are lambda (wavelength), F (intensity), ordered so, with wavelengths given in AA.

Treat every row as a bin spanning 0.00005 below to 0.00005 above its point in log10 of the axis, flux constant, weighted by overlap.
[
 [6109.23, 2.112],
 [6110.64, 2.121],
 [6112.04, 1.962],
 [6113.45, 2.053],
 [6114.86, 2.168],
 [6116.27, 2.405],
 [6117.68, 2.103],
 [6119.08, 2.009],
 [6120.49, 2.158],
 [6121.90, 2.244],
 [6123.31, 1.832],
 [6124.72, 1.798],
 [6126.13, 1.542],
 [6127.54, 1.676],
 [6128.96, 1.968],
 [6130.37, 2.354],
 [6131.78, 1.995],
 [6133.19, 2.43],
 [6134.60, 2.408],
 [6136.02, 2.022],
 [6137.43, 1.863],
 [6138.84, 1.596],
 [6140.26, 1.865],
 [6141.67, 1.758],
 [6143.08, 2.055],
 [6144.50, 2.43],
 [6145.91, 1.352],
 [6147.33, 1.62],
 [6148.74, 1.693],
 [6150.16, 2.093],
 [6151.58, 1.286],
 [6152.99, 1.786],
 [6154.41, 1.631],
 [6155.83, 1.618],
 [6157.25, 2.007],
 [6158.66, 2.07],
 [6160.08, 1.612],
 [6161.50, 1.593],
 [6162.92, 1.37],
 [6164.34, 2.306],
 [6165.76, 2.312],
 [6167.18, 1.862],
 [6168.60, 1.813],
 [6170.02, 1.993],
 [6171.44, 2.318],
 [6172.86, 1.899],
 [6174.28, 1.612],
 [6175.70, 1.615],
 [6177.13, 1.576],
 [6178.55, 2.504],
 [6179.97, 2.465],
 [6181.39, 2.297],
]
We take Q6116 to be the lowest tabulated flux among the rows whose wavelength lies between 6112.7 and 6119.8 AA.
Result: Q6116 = 2.009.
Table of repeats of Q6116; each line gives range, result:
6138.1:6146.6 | 1.352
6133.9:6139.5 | 1.596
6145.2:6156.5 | 1.286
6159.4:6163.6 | 1.37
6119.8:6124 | 1.832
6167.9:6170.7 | 1.813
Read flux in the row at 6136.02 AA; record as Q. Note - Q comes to 2.022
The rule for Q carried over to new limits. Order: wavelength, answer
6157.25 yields 2.007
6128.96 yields 1.968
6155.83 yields 1.618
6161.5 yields 1.593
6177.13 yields 1.576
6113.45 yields 2.053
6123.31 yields 1.832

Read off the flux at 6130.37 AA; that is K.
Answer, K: 2.354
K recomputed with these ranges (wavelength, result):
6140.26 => 1.865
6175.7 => 1.615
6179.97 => 2.465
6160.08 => 1.612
